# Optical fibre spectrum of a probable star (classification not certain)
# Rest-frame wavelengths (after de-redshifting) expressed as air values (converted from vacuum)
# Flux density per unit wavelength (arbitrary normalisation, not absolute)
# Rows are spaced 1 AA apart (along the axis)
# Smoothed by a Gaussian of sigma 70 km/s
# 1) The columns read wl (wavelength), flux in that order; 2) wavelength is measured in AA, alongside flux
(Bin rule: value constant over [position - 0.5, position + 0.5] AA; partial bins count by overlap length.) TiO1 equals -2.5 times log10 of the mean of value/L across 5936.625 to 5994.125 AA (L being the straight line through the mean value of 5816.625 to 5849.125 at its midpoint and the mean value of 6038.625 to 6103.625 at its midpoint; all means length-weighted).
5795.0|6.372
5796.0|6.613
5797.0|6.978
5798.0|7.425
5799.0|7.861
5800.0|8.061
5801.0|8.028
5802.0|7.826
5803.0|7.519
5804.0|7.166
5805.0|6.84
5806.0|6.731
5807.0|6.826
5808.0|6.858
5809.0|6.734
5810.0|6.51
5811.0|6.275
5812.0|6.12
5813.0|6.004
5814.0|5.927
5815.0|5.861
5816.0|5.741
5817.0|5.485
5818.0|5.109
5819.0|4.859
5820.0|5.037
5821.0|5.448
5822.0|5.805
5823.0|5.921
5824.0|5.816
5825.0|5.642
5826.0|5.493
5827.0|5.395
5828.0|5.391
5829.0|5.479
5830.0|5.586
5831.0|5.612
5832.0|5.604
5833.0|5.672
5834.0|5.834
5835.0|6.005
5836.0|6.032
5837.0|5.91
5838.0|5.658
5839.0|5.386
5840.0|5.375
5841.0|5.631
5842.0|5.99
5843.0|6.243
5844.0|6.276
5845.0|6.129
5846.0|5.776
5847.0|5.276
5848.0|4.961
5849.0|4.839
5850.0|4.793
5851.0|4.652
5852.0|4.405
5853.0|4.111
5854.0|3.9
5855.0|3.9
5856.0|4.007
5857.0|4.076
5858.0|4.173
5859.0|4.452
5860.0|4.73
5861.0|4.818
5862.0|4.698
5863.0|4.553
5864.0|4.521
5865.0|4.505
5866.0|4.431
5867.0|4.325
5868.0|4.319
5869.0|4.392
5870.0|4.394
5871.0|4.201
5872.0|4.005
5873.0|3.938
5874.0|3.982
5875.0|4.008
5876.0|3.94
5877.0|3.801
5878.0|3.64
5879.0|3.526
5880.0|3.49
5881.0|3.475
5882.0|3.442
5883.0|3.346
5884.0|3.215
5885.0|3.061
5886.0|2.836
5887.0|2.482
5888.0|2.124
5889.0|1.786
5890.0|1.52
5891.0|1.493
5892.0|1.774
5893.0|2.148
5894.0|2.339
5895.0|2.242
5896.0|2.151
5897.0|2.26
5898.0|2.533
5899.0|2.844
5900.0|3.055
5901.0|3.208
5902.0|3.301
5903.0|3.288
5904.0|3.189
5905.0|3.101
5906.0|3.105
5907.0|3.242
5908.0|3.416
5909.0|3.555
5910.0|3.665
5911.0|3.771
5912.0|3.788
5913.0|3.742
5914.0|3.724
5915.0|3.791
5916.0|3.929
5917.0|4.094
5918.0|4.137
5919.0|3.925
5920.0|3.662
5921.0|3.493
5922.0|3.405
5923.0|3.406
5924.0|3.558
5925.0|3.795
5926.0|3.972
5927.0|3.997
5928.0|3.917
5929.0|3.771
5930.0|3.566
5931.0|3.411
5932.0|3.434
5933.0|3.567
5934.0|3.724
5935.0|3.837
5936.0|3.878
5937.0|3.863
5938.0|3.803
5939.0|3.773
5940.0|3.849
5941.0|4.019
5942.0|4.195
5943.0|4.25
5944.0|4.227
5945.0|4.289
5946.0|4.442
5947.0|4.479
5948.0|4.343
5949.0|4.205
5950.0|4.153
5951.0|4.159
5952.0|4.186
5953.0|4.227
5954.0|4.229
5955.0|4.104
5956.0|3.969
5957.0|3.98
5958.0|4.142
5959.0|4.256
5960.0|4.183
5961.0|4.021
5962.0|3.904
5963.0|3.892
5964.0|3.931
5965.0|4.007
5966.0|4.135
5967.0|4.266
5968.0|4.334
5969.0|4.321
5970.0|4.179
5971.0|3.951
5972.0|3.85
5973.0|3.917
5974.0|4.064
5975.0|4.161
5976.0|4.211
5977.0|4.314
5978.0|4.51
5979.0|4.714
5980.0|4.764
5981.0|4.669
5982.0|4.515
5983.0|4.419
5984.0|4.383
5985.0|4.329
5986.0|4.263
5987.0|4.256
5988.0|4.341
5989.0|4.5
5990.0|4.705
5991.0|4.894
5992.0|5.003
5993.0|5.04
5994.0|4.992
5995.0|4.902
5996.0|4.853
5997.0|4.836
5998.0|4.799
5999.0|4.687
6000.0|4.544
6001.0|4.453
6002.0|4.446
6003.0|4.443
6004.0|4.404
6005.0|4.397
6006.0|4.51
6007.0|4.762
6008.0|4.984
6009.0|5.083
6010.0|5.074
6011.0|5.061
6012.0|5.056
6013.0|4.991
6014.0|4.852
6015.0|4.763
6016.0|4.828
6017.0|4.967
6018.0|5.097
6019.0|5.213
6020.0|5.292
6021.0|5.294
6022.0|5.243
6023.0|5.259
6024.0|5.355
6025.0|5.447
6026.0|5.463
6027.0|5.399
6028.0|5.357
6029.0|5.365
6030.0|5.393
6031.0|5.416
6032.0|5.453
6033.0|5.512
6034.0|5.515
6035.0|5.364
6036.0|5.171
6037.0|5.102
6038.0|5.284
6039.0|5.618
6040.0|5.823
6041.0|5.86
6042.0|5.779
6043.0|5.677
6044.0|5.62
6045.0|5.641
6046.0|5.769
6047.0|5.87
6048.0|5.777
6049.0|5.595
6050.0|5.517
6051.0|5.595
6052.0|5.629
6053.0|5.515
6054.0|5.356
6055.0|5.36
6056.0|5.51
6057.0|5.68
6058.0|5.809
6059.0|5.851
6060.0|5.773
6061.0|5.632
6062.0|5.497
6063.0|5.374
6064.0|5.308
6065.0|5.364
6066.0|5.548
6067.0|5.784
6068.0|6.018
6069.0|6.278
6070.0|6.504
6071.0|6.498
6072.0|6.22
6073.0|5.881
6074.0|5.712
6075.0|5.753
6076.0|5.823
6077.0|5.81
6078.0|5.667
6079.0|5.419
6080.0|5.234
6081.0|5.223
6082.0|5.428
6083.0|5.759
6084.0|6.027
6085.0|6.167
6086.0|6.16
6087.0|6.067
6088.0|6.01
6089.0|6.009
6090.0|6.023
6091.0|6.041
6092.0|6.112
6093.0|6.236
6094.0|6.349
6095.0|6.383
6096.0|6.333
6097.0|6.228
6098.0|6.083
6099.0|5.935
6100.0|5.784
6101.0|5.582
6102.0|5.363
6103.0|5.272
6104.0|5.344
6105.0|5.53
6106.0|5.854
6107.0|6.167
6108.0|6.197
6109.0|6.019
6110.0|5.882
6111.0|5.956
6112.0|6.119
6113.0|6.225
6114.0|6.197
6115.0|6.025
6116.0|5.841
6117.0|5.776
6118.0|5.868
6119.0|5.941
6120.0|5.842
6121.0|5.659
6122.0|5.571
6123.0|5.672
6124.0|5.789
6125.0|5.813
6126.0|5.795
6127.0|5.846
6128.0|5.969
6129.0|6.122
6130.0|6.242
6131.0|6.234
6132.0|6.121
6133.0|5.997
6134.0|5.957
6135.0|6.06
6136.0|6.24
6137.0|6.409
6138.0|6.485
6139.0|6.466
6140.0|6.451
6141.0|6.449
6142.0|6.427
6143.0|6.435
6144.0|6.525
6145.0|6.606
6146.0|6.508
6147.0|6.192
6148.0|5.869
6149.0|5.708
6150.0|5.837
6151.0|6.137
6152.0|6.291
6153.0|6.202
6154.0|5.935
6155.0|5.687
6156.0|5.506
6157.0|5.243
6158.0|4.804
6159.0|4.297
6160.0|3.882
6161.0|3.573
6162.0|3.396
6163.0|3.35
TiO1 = 0.32 mag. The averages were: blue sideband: 5.61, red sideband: 5.79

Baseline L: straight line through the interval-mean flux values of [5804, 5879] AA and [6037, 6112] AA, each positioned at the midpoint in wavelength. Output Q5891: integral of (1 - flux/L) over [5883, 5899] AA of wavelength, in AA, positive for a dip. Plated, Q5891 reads 9.0 AA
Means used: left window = 5.2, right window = 5.79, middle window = 2.32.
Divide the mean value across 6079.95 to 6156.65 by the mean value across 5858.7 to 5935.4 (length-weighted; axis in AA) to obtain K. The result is 1.72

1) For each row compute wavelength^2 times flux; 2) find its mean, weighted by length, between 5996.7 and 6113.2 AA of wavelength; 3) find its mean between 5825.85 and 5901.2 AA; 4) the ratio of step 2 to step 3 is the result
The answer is 1.4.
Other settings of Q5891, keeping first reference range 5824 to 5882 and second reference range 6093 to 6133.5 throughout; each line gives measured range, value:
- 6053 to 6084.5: 0.2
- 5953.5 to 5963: 2.2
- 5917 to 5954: 9.0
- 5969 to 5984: 2.9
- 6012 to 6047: 1.3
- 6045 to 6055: 0.1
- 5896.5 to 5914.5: 6.4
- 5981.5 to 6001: 2.8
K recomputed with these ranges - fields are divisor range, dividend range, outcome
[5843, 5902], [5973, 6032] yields 1.28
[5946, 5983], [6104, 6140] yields 1.42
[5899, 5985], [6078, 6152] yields 1.53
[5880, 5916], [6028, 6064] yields 1.89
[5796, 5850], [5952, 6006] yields 0.72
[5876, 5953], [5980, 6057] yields 1.48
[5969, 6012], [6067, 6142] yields 1.31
